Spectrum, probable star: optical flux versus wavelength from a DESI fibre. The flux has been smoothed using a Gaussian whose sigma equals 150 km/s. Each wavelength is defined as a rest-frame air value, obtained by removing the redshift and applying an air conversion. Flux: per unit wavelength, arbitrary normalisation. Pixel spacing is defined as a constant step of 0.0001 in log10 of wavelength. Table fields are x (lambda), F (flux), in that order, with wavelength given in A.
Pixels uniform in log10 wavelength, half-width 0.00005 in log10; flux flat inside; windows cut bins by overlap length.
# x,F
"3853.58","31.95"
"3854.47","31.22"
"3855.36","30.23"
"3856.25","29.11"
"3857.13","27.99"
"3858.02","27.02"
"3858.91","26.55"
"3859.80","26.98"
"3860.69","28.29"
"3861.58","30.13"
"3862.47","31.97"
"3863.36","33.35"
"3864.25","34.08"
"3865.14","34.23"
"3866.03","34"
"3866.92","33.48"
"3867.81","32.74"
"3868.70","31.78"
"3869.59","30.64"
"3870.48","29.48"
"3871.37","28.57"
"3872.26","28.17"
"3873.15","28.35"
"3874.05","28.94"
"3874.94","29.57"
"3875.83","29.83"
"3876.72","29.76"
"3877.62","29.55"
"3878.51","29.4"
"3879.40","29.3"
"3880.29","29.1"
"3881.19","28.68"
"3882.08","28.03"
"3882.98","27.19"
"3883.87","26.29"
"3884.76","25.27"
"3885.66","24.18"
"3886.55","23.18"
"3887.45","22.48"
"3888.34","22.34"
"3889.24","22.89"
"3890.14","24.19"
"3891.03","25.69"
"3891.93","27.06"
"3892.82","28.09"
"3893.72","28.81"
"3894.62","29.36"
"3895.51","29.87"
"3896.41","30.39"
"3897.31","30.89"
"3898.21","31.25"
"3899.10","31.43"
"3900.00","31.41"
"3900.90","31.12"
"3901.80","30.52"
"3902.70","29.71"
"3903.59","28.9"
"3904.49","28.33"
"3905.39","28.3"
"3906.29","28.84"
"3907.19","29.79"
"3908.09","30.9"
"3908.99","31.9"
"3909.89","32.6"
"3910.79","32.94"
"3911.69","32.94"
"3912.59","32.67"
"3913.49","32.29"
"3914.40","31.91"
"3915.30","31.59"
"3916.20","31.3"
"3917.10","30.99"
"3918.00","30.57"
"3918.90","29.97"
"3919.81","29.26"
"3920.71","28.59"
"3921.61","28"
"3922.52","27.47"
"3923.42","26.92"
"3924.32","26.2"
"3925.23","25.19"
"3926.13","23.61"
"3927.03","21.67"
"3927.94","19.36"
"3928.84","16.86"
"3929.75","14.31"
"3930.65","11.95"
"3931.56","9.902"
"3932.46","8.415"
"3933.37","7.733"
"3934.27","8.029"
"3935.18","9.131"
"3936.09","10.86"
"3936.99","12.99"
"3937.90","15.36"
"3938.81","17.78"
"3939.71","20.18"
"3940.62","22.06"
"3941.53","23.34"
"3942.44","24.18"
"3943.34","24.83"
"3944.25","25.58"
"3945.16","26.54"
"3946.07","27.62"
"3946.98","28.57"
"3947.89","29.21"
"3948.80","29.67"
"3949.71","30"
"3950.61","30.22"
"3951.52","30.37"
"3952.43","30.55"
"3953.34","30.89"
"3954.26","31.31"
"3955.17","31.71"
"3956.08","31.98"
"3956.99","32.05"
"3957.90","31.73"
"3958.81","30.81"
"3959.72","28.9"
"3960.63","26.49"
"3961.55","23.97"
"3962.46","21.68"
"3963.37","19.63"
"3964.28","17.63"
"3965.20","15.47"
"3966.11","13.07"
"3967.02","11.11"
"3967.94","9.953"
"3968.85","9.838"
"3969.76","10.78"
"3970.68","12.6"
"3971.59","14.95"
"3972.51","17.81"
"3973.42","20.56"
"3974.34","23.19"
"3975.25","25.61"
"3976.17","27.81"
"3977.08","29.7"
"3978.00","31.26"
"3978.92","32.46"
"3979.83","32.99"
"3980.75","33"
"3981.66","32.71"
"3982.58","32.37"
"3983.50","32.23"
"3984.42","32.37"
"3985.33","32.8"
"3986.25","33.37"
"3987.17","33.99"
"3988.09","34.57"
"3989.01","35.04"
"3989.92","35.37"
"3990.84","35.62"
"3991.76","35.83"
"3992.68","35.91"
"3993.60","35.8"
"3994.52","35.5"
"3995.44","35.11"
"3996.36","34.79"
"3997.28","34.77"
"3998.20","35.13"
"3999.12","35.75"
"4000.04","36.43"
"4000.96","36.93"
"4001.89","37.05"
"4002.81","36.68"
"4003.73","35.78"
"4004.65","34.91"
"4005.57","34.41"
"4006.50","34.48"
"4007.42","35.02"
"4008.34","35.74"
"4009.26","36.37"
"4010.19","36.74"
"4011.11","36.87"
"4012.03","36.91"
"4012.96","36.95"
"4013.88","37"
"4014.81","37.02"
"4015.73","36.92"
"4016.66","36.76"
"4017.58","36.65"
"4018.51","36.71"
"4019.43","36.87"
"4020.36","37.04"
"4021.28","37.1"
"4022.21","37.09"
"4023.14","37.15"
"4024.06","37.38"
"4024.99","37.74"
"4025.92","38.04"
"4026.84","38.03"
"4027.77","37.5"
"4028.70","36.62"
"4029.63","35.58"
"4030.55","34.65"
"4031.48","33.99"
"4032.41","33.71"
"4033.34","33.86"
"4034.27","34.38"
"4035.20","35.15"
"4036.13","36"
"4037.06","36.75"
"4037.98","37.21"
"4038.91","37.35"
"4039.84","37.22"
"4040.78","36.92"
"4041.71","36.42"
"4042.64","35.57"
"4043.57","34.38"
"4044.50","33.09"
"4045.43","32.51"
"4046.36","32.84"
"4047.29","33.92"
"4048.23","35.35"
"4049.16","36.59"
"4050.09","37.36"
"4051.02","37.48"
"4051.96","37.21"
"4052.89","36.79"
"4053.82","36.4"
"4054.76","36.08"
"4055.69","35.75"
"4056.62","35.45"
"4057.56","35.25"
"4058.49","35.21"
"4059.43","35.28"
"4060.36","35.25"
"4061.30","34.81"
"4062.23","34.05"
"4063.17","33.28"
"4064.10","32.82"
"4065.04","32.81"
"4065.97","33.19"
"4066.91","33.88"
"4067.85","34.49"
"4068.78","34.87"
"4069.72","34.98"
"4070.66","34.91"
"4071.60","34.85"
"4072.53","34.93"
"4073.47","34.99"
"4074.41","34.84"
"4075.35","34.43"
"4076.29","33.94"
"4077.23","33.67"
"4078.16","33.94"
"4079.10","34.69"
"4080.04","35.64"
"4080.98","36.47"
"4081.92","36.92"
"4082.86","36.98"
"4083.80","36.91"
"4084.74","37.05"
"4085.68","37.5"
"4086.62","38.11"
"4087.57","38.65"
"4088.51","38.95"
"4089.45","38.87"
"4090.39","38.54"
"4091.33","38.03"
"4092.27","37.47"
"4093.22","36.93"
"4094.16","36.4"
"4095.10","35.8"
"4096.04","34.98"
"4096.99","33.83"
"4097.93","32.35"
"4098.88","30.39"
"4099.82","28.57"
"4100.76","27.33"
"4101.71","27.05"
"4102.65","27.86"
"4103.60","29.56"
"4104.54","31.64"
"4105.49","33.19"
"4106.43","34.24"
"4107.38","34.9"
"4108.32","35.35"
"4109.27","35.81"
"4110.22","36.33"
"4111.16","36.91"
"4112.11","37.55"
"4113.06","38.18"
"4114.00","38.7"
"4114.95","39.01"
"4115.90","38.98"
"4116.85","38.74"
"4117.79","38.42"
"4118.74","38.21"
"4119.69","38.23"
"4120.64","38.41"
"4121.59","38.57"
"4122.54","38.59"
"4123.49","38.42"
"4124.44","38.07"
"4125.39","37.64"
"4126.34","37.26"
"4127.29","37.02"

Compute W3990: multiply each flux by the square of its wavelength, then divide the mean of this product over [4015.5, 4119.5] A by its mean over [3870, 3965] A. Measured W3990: 1.5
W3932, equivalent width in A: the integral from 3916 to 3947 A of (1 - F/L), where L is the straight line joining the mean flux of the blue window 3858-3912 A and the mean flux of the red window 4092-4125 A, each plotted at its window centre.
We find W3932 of 9.5 A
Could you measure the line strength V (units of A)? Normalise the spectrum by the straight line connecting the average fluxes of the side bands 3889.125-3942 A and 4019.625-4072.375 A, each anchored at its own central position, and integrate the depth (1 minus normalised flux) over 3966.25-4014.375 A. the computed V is 0.64 A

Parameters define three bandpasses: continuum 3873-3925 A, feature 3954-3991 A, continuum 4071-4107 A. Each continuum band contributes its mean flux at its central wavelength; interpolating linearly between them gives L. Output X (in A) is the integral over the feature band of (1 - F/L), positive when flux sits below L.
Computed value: 6.1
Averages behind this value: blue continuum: 28.9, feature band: 26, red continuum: 34.6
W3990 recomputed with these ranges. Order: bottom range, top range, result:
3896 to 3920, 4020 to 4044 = 1.25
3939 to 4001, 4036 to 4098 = 1.34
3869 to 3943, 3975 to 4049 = 1.44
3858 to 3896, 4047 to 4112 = 1.35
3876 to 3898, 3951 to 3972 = 0.86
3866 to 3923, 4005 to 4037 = 1.32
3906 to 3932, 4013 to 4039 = 1.43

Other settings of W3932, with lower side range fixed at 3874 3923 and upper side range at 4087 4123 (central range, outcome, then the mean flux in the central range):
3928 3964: 9.3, 22.7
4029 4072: -1.7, 35.1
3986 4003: -1.8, 35.5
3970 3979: 2.4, 22.9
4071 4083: -0.1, 35.1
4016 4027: -1.4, 37.2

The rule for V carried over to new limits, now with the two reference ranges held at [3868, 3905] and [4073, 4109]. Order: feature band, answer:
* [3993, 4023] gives -3.82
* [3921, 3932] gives 3.15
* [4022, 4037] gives -1.51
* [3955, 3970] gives 4.46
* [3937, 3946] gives 2.41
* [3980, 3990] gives -0.63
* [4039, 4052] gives -0.87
